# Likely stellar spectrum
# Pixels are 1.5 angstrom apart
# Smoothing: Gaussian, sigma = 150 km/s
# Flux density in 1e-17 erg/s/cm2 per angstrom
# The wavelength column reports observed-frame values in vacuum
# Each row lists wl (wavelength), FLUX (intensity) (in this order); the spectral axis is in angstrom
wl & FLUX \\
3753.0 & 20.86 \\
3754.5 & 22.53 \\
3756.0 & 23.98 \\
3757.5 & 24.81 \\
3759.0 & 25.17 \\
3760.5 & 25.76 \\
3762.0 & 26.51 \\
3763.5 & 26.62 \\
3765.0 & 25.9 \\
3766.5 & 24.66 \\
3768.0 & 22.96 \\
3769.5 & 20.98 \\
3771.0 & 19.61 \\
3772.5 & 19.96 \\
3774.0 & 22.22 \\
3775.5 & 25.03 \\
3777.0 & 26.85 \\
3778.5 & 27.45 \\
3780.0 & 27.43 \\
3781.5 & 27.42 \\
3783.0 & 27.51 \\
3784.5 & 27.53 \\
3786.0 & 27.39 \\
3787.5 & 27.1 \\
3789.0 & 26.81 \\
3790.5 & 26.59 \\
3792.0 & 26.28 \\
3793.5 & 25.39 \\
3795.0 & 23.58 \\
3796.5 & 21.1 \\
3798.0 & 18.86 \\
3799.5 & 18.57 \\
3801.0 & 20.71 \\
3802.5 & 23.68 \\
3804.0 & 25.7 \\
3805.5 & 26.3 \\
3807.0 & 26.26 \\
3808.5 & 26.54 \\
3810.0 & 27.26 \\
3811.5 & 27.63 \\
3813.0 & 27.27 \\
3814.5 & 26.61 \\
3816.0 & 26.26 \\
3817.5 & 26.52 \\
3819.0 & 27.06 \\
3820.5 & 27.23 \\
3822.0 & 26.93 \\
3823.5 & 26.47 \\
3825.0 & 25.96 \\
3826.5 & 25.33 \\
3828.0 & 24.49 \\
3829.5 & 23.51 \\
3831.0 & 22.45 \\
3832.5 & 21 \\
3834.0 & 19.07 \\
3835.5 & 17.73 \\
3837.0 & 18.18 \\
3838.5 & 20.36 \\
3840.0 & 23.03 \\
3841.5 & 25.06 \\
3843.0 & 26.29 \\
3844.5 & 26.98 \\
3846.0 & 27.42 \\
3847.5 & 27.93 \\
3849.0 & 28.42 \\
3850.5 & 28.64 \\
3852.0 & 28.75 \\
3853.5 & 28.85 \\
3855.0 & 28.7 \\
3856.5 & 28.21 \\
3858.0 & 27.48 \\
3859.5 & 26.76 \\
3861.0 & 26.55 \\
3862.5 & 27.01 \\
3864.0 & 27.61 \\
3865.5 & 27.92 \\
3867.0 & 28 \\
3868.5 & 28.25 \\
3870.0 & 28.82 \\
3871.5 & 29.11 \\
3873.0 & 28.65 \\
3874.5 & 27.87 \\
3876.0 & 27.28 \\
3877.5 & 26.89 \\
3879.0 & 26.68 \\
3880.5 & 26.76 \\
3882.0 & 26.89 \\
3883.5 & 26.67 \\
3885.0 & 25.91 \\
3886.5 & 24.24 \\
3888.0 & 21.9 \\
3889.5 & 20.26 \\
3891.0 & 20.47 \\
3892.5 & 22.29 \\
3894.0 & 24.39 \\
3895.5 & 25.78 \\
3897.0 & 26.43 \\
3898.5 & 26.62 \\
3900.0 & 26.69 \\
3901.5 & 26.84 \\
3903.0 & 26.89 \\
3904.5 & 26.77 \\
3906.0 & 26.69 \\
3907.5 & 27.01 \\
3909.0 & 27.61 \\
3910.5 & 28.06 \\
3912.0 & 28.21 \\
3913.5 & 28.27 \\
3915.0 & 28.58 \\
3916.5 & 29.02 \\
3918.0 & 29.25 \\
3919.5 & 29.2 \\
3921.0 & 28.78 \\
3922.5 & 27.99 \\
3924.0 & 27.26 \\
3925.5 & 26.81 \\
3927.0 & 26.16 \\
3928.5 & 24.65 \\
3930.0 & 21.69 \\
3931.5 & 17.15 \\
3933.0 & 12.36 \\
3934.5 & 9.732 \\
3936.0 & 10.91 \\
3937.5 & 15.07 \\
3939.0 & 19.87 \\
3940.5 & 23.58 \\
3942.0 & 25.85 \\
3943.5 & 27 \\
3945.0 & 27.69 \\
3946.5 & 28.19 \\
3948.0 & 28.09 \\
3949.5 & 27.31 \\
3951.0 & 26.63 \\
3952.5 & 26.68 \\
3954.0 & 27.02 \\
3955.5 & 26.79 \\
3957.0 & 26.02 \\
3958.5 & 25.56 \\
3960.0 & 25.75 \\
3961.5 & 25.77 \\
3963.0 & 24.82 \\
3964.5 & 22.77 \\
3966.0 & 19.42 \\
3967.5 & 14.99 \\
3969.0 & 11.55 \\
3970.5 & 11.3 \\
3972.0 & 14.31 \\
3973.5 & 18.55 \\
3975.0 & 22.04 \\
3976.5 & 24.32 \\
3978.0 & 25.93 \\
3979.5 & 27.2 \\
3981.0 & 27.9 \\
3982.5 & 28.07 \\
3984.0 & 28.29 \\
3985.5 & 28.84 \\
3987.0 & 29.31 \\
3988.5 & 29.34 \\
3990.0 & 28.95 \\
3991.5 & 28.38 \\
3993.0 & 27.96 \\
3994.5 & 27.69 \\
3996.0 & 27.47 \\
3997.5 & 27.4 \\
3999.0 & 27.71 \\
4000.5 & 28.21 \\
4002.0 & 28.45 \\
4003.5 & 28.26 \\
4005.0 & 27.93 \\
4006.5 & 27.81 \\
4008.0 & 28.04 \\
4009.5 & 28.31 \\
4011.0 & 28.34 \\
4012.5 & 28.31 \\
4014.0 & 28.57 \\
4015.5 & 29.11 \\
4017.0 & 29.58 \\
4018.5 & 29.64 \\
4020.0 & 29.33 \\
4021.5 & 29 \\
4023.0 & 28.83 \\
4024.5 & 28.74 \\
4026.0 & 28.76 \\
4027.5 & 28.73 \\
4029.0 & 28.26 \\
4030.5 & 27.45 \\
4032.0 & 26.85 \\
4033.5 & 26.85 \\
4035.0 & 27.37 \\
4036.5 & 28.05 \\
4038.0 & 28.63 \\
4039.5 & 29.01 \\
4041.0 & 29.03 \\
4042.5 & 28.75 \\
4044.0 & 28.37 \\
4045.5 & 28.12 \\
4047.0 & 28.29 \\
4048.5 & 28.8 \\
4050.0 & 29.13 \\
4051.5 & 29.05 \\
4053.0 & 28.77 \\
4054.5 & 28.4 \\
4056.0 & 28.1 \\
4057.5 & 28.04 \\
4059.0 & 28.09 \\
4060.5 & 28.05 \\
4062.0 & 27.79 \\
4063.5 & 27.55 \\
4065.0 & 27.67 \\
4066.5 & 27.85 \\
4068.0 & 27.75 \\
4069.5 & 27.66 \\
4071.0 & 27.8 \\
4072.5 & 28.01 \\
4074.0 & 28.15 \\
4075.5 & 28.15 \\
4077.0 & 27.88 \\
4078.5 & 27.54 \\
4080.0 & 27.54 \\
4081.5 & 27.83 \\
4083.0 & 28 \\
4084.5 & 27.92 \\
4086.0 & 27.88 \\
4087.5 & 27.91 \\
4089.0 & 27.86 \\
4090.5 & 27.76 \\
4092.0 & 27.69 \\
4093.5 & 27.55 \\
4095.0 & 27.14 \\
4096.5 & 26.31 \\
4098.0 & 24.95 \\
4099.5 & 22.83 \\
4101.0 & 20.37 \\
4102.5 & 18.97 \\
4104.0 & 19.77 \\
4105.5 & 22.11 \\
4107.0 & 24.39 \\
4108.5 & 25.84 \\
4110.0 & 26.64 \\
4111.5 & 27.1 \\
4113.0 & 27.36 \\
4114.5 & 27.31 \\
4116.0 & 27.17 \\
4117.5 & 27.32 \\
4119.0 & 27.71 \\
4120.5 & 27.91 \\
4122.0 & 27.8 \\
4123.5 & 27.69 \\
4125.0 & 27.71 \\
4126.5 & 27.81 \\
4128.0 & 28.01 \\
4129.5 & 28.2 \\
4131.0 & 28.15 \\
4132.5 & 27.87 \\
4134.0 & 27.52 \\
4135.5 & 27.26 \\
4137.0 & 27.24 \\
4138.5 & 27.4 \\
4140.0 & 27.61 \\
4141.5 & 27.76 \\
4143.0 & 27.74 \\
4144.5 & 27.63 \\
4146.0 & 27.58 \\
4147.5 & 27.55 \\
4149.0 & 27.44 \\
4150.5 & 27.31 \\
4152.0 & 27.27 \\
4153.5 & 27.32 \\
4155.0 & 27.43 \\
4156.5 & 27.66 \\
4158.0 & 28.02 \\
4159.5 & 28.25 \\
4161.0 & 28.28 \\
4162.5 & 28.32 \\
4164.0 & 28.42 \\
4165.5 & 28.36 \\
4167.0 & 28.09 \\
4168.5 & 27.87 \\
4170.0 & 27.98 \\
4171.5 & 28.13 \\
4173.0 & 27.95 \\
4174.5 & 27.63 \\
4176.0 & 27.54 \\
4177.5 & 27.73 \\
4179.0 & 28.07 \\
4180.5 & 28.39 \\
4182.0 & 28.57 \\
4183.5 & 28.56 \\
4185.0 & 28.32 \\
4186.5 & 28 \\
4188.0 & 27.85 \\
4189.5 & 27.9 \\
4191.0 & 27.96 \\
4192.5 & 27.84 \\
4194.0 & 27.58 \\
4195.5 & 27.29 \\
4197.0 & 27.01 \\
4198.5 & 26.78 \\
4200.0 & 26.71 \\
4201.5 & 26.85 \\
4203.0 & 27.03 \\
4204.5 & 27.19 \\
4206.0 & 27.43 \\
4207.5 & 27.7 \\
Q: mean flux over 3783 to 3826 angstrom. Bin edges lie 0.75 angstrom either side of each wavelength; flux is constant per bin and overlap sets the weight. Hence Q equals 25.5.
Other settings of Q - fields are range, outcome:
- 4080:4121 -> 26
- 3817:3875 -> 26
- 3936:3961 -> 25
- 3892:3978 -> 24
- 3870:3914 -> 26.2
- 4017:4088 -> 28.2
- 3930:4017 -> 24.6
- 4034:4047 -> 28.4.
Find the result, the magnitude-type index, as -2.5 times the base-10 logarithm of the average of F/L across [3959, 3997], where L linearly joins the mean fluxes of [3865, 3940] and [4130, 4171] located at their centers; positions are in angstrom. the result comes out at 0.08 mag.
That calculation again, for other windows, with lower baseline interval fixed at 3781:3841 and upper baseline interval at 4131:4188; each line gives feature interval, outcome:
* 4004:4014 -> -0.07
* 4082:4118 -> 0.06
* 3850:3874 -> -0.12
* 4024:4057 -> -0.06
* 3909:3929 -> -0.09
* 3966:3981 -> 0.32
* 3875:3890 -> -0.01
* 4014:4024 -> -0.10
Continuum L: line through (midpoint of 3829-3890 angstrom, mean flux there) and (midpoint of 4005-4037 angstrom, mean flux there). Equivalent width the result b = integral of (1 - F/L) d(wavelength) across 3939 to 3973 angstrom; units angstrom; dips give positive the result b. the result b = 4.90 angstrom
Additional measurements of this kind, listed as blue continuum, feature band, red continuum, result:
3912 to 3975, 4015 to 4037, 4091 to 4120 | -3.8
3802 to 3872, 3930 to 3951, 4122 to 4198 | 4.2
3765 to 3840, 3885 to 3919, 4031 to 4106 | -0.7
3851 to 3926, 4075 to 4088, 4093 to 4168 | -0.5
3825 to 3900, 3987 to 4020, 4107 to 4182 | -2.2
